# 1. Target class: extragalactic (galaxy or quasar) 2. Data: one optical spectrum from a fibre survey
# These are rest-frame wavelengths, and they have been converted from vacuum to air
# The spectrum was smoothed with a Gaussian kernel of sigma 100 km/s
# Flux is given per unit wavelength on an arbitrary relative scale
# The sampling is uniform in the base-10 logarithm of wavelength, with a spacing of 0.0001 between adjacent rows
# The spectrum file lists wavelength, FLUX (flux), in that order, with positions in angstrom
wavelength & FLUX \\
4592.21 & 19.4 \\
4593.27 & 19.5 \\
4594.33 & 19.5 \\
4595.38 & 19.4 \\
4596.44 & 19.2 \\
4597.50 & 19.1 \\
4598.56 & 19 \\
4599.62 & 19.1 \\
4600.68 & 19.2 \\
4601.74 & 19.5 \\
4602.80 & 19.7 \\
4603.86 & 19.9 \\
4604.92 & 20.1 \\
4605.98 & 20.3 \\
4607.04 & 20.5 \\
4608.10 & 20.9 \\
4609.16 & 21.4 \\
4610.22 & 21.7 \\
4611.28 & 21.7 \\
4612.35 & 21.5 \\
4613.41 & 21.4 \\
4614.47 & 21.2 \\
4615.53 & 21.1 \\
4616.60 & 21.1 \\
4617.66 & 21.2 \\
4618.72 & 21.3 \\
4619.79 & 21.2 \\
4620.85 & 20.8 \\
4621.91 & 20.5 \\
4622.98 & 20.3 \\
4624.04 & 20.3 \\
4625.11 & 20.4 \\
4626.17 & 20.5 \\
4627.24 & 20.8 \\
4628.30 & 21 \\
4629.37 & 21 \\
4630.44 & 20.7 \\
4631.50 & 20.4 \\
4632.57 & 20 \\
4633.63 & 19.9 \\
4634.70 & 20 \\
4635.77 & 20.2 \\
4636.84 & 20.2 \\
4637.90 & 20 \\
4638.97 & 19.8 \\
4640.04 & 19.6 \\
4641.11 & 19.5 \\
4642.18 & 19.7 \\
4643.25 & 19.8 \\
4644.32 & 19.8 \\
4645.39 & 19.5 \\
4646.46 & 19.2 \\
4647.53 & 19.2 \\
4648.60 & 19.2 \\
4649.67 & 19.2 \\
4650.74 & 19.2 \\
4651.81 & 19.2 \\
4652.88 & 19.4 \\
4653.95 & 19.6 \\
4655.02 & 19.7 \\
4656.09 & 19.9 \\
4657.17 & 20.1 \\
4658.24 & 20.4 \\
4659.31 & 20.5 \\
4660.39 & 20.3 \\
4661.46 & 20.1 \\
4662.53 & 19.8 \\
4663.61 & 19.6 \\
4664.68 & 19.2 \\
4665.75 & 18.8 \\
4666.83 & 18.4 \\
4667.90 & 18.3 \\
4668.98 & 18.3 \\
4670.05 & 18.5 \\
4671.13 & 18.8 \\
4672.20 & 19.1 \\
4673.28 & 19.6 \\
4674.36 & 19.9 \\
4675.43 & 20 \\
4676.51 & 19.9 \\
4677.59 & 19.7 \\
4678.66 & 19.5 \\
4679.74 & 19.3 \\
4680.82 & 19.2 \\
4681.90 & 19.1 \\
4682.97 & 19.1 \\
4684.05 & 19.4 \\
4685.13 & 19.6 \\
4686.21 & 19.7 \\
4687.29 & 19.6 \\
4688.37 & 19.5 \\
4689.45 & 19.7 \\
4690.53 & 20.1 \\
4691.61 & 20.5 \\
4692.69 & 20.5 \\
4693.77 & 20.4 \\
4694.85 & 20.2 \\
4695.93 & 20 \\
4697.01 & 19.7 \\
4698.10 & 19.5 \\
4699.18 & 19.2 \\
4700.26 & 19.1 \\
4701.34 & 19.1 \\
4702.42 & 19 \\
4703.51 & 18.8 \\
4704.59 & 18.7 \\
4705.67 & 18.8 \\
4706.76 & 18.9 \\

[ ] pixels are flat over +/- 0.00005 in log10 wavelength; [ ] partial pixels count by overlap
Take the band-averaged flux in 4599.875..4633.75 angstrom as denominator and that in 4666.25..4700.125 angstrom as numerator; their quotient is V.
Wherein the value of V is 0.9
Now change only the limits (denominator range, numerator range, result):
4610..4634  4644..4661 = 0.94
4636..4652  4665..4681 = 0.98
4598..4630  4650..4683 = 0.94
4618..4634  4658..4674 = 0.94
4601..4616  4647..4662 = 0.95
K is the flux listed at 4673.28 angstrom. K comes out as 19.6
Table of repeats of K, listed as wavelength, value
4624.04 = 20.3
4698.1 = 19.5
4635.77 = 20.2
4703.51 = 18.8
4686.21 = 19.7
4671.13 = 18.8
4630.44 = 20.7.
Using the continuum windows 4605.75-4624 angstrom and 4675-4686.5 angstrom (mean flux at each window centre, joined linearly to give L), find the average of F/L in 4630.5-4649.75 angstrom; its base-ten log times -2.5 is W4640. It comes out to 0.04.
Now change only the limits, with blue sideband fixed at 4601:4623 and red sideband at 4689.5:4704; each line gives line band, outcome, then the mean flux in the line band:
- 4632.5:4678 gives 0.038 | 19.6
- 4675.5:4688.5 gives 0.023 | 19.5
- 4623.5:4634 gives 0.004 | 20.5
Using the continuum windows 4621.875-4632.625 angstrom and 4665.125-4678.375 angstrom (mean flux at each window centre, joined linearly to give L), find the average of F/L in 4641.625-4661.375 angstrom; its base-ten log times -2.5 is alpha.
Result 0.01 mag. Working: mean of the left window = 20.6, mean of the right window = 19.1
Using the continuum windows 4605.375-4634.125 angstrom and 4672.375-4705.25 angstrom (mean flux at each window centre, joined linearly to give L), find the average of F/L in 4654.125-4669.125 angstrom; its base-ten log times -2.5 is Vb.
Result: 0.029 mag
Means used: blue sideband 20.9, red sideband 19.6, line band 19.6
